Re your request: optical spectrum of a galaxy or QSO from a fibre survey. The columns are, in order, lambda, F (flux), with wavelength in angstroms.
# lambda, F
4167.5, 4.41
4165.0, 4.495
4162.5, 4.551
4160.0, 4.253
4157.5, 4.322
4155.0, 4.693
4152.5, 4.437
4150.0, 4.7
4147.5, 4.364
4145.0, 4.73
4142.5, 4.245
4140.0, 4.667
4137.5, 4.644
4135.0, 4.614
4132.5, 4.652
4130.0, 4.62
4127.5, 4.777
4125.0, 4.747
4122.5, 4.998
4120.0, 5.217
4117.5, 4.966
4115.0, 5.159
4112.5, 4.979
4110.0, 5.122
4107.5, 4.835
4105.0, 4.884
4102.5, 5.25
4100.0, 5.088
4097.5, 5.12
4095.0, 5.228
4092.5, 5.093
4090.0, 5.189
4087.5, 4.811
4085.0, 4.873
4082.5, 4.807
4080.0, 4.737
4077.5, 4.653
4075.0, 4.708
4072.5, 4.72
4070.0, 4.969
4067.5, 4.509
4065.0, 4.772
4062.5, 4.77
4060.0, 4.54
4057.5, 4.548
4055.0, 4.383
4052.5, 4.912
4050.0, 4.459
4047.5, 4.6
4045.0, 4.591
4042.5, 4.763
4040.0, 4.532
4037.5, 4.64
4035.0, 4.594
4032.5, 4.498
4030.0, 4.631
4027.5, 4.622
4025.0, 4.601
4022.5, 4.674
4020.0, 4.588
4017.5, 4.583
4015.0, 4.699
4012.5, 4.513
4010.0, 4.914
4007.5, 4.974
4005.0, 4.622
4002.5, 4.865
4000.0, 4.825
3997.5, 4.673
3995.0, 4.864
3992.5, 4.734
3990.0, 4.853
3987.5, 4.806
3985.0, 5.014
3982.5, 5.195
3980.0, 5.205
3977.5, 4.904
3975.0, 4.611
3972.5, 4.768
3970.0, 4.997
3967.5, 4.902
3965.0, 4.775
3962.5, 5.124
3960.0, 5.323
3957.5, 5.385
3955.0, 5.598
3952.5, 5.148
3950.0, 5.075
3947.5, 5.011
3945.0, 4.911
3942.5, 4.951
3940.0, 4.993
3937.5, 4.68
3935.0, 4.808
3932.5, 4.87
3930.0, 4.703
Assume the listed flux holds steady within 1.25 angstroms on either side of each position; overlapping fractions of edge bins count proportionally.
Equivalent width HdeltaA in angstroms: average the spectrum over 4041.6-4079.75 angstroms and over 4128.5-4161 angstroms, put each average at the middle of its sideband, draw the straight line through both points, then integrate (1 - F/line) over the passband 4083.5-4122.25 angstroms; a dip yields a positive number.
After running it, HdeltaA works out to -3.8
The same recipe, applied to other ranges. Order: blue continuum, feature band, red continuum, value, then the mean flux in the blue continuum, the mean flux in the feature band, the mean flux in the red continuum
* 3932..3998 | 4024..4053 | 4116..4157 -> 1.4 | 4.97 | 4.61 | 4.69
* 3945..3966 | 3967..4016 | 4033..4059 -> 0.9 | 5.17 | 4.85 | 4.6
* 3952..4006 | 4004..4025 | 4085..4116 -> 1.3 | 4.96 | 4.69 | 5.05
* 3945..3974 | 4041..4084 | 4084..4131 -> 3.0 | 5.09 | 4.67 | 5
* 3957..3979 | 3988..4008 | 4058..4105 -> 0.6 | 4.97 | 4.79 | 4.87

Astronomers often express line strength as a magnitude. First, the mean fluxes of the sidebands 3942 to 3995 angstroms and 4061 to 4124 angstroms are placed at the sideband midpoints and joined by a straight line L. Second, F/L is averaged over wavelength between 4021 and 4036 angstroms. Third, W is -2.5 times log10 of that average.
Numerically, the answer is 0.08 mag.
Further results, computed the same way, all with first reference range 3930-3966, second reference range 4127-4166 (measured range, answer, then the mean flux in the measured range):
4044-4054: 0.03 mag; 4.64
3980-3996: 0.00 mag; 4.93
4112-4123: -0.10 mag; 5.07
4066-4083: 0.00 mag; 4.73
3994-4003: 0.02 mag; 4.8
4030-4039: 0.06 mag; 4.58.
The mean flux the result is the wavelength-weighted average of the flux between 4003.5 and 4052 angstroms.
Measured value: 4.64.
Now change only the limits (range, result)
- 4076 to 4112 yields 4.98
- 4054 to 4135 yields 4.86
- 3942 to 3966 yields 5.14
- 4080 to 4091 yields 4.89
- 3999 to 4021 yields 4.73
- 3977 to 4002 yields 4.91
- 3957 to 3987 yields 5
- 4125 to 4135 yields 4.68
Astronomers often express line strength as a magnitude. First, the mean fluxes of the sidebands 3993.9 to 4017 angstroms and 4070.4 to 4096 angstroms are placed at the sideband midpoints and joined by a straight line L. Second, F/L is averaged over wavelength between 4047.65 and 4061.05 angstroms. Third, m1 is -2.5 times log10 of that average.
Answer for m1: 0.06 mag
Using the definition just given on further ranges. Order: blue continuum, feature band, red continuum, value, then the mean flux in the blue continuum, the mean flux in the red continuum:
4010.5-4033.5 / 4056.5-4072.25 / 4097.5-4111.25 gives 0.03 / 4.61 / 5.04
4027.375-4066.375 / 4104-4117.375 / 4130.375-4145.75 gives -0.09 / 4.62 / 4.59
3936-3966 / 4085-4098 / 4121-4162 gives -0.08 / 5.08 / 4.59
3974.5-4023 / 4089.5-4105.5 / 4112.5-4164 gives -0.09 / 4.81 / 4.67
